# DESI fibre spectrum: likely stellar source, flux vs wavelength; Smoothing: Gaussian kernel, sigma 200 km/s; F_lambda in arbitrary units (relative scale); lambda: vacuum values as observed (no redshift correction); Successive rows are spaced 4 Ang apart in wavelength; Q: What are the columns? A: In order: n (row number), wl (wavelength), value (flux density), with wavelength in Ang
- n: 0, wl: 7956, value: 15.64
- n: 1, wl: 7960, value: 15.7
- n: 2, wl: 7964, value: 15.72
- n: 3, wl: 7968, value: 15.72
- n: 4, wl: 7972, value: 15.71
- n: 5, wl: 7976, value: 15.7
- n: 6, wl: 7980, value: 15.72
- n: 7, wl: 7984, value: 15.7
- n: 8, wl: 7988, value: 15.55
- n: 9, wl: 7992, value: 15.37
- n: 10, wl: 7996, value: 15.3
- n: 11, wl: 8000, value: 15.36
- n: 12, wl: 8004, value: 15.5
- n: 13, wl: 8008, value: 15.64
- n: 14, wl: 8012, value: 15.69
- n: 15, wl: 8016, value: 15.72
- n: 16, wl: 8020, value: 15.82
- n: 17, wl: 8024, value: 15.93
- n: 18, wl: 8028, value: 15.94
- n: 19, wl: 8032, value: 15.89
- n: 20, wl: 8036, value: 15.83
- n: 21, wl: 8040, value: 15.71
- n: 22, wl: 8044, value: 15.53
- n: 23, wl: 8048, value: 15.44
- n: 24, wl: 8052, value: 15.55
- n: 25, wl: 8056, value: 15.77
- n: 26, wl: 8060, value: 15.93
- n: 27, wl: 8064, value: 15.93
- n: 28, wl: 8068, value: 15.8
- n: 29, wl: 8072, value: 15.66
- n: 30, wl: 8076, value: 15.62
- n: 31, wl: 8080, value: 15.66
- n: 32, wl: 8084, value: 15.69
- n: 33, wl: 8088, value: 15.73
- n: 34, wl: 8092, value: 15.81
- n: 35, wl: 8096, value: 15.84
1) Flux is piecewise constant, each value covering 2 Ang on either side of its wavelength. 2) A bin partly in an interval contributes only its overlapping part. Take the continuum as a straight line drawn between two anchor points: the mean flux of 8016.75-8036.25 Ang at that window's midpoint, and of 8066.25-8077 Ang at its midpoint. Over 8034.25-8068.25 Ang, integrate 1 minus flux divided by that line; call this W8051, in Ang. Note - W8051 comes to 0.1 Ang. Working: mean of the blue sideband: 15.9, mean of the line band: 15.7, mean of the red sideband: 15.7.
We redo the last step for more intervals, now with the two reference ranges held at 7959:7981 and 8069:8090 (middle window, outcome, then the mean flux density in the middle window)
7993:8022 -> 0.24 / 15.6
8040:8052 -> 0.12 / 15.5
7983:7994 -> 0.13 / 15.5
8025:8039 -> -0.16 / 15.9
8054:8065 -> -0.13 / 15.9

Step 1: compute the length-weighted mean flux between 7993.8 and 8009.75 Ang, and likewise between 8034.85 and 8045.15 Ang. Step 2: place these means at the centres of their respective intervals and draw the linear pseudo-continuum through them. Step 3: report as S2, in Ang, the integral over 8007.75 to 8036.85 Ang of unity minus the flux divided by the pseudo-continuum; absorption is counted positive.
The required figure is -0.4 Ang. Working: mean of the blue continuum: 15.4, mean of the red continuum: 15.7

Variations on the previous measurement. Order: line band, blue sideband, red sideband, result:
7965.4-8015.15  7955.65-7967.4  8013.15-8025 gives 0.52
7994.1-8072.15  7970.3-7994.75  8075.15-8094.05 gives -0.19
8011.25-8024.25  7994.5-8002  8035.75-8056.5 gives -0.28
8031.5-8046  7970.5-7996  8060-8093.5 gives -0.03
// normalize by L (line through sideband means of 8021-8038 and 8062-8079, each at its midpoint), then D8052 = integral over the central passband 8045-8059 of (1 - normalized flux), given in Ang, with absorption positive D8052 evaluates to 0.2 Ang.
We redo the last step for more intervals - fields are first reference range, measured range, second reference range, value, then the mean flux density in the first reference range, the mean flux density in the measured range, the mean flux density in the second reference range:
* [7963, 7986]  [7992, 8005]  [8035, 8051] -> 0.25 Ang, 15.7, 15.4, 15.6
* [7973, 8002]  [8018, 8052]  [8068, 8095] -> -0.28 Ang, 15.5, 15.7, 15.7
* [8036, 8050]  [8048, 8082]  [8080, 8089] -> -0.16 Ang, 15.6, 15.7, 15.7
